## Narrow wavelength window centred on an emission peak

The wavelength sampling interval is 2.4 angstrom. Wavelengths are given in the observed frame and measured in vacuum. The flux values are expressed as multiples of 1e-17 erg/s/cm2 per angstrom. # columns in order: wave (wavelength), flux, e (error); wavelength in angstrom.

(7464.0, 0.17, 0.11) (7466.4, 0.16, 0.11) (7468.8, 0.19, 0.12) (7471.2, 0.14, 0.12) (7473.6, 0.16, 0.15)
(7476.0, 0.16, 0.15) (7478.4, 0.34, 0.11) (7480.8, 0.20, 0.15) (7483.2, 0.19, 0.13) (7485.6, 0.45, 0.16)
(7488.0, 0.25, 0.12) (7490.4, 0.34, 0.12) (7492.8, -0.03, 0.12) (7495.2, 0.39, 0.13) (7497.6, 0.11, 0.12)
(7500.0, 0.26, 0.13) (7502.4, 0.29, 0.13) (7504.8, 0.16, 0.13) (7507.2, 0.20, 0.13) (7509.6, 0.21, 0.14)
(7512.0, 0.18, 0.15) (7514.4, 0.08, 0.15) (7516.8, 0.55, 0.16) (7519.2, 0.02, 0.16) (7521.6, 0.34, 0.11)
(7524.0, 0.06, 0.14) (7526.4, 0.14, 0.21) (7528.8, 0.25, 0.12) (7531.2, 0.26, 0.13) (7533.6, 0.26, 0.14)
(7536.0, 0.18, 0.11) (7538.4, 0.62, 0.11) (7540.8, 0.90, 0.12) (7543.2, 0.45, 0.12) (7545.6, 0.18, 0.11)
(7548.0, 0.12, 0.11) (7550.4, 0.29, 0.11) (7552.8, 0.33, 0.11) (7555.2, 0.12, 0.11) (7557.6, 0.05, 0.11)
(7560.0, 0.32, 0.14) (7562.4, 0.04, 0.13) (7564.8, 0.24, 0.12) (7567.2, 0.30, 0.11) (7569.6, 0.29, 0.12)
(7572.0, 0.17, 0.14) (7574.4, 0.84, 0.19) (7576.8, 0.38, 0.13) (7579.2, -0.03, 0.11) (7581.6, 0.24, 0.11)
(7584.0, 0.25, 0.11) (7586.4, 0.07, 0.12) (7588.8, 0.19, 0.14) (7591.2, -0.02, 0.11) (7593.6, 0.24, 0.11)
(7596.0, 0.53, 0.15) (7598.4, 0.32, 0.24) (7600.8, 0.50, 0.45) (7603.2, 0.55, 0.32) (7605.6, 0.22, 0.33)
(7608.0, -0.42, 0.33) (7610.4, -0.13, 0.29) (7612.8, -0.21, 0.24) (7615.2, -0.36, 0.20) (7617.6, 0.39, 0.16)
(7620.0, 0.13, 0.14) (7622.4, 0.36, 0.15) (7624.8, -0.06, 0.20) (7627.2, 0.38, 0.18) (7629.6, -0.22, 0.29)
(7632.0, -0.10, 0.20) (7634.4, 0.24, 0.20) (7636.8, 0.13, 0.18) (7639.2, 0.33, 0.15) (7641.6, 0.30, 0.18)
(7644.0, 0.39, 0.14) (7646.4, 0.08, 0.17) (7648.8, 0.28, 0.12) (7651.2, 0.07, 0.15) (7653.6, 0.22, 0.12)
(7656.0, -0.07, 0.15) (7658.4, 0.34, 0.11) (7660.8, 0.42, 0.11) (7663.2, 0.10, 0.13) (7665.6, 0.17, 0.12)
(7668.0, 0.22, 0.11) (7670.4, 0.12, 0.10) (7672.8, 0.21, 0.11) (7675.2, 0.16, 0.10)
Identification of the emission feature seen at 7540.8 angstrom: H-gamma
